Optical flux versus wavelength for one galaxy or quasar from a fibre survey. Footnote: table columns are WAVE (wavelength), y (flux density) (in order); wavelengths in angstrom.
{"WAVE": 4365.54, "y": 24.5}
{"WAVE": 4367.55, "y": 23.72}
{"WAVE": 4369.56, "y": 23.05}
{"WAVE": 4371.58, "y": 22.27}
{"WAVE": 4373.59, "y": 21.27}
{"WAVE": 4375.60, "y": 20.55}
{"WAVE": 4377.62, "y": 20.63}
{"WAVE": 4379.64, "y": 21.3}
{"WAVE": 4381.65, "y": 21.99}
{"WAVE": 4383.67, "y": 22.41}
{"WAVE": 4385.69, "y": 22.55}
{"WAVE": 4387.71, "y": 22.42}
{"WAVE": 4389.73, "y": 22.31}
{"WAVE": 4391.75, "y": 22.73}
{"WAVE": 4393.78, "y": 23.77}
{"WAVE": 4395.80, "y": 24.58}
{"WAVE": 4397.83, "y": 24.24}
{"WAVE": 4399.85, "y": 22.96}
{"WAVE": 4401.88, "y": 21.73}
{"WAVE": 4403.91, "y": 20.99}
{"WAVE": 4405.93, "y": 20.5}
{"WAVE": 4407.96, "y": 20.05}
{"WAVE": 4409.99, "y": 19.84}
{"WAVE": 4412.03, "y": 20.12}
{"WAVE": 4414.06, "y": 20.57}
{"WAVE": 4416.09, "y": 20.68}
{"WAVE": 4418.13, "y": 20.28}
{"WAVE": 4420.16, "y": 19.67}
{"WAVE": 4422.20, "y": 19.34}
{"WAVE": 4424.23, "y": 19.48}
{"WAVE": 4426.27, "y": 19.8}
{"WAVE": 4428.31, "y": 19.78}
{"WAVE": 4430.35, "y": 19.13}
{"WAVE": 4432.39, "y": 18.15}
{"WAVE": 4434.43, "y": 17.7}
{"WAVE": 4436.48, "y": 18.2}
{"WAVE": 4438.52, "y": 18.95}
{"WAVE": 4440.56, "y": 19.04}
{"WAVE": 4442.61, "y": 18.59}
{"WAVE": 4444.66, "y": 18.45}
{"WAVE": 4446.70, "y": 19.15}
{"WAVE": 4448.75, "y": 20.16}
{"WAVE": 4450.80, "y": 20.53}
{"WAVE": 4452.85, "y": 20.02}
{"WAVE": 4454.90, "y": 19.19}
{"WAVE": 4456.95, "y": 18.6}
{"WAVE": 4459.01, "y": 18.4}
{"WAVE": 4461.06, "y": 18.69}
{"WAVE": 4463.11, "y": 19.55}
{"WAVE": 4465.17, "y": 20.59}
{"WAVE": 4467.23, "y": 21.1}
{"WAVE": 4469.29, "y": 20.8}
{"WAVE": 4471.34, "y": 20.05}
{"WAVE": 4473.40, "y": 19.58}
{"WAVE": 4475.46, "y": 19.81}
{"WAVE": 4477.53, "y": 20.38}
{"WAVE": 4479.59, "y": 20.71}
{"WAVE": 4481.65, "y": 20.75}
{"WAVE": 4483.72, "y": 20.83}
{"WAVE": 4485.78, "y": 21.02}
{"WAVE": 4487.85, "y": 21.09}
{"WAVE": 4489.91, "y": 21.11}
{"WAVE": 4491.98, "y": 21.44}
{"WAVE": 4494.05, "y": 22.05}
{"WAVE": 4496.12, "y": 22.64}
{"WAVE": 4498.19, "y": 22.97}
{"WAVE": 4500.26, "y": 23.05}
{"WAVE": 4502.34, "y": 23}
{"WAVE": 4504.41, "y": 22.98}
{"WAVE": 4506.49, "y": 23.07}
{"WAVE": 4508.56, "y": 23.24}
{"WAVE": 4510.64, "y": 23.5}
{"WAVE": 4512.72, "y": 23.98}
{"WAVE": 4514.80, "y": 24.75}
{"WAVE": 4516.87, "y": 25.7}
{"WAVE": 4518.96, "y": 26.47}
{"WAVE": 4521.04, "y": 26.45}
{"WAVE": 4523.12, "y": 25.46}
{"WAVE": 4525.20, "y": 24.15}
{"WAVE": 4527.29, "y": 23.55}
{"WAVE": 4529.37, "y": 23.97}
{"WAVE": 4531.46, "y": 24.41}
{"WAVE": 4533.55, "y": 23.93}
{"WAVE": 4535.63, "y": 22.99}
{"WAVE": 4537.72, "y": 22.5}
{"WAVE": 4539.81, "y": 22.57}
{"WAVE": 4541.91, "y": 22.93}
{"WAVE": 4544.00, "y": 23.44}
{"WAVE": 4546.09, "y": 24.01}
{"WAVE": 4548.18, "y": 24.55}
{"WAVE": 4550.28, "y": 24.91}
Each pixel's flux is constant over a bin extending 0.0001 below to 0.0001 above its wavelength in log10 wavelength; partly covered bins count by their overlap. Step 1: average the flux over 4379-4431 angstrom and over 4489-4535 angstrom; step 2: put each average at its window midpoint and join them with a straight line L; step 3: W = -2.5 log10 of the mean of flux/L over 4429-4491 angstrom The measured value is 0.15 mag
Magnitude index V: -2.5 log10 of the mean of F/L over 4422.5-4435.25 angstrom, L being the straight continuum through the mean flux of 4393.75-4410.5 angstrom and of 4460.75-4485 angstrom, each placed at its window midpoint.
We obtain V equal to 0.13 mag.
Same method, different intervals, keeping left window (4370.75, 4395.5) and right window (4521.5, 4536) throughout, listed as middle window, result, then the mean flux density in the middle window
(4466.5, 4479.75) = 0.15 mag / 20.3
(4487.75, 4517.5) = 0.04 mag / 23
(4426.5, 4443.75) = 0.22 mag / 18.7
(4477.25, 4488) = 0.13 mag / 20.8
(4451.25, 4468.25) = 0.19 mag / 19.5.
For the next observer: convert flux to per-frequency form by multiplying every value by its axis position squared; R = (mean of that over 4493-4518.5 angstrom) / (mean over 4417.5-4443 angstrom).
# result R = 1.3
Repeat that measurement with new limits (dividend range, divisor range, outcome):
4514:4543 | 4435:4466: 1.31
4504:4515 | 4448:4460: 1.24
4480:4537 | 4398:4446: 1.22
